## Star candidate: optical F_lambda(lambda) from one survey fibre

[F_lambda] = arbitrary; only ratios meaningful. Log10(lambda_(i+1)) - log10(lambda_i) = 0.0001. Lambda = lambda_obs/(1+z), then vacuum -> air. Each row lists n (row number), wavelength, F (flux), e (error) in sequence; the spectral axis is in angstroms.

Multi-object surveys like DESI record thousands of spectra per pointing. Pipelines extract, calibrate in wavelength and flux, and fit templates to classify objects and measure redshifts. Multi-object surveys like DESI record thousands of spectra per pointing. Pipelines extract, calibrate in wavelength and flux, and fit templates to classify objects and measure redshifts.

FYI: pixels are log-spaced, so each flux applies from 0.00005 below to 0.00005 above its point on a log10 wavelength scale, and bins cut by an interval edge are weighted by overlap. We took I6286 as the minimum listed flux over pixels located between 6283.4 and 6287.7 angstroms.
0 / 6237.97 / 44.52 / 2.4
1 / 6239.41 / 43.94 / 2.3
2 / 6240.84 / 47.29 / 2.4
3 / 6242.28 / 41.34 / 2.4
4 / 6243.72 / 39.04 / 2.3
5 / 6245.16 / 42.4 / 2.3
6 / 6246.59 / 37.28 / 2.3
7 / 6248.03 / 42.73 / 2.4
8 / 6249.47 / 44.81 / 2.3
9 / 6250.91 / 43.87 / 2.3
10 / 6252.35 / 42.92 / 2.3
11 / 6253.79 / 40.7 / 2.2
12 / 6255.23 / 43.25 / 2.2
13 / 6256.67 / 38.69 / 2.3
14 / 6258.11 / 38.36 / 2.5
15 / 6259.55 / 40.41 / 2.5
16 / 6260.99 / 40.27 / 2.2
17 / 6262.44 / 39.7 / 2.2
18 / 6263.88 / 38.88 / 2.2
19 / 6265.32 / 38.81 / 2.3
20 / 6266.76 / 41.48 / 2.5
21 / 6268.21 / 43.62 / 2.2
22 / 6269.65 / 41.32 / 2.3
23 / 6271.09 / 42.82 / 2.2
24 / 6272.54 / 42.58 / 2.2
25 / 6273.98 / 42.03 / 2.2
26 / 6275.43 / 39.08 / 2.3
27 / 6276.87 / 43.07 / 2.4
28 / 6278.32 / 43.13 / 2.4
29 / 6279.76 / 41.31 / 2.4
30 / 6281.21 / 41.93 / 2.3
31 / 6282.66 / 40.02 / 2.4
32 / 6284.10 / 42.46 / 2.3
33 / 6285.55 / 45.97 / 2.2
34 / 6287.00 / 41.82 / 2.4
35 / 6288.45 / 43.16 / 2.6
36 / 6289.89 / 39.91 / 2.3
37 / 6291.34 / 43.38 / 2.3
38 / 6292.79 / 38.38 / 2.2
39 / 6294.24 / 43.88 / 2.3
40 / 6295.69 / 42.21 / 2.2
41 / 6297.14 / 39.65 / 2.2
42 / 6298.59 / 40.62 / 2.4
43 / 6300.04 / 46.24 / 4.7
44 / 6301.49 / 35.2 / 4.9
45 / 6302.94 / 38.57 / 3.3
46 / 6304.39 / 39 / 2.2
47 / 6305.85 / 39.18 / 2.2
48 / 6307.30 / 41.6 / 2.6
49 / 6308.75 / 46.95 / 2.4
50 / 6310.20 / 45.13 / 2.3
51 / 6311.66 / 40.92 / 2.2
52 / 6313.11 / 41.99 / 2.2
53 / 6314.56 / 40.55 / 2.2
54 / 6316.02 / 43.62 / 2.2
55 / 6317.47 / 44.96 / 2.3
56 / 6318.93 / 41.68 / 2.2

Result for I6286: 41.82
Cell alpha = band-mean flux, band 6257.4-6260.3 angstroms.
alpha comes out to 39.4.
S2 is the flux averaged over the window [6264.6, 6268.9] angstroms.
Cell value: 41.3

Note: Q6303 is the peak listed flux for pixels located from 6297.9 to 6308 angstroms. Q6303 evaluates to 46.24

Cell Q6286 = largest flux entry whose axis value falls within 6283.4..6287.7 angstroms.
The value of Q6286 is 45.97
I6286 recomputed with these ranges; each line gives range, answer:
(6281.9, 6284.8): 40.02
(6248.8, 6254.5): 40.7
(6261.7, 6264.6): 38.88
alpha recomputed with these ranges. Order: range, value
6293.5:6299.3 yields 41.6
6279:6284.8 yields 41.5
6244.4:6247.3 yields 39.9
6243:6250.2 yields 41.3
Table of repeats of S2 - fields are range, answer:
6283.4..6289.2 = 43.3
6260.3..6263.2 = 39.9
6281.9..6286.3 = 42.8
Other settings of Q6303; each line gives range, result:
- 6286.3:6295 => 43.88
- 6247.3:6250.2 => 44.81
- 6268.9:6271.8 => 42.82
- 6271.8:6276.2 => 42.58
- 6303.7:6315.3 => 46.95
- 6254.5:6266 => 43.25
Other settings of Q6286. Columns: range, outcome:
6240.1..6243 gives 47.29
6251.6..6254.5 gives 42.92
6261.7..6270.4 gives 43.62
